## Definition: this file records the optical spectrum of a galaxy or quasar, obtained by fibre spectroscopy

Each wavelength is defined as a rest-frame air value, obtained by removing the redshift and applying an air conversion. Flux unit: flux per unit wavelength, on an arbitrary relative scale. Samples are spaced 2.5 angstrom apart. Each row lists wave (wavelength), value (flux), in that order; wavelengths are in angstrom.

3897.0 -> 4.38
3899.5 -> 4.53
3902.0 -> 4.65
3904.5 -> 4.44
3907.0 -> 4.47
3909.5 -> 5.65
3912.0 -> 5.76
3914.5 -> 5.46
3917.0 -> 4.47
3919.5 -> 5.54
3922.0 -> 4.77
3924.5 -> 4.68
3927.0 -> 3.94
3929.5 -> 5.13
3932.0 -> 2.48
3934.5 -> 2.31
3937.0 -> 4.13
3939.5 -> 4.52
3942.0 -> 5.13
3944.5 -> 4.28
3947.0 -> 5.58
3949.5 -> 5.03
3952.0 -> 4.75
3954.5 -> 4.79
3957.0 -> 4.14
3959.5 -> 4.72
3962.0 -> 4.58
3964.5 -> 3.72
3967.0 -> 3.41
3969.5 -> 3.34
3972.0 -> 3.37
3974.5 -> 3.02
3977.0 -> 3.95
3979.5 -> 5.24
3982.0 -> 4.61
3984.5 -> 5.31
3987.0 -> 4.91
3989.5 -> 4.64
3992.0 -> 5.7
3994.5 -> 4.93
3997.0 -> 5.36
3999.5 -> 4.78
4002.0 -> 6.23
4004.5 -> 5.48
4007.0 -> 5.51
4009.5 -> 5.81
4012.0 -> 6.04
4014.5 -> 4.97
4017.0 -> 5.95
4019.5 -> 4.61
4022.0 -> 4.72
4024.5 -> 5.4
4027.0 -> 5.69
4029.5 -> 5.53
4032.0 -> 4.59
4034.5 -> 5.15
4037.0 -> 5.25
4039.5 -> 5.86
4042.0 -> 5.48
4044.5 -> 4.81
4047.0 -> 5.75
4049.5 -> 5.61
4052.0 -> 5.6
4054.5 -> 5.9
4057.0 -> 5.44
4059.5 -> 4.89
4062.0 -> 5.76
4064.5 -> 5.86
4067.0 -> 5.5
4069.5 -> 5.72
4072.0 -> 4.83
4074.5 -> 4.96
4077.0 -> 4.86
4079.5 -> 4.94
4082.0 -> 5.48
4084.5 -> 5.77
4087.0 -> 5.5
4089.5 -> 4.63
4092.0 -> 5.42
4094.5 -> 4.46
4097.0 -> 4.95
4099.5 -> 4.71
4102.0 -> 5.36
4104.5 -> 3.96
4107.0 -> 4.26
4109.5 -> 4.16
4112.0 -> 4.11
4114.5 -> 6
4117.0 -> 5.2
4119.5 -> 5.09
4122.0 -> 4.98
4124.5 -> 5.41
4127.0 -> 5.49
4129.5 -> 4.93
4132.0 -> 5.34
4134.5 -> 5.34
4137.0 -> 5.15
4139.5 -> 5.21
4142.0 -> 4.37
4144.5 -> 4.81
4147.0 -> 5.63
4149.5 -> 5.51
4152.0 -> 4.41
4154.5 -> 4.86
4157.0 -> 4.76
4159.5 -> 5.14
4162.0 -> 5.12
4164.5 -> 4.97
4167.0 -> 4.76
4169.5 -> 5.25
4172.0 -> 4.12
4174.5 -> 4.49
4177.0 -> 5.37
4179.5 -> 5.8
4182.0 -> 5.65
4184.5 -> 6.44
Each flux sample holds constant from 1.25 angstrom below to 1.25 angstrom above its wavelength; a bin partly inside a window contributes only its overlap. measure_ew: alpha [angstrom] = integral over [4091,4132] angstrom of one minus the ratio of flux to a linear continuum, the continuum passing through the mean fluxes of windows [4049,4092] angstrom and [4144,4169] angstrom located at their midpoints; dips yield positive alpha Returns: 2.19 angstrom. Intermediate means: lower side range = 5.36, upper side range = 5.01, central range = 4.92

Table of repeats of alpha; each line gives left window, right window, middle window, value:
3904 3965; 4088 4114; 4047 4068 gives -4.29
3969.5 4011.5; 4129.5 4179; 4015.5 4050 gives -2.67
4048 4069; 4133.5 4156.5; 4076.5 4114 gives 3.39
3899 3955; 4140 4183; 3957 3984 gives 3.79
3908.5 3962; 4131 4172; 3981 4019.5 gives -4.77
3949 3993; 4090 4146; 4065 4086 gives -2.21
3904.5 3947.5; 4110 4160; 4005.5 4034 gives -3.21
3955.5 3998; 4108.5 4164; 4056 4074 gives -2.45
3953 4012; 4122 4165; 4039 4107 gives -4.42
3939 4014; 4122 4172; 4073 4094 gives -0.93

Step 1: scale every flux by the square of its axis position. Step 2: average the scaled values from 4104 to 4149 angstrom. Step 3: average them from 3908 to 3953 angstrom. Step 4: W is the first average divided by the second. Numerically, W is 1.2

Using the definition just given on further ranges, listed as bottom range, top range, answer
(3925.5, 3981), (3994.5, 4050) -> 1.34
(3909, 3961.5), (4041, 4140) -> 1.21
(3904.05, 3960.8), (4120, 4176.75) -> 1.21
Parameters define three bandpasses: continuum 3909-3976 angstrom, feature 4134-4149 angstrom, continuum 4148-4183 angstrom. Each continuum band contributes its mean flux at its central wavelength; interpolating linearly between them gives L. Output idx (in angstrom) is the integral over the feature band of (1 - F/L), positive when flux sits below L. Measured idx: -0.45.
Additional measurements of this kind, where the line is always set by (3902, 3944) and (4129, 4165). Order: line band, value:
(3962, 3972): 2.23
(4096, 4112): 1.36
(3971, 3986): 1.28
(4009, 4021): -1.73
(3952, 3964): 0.27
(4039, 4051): -1.65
